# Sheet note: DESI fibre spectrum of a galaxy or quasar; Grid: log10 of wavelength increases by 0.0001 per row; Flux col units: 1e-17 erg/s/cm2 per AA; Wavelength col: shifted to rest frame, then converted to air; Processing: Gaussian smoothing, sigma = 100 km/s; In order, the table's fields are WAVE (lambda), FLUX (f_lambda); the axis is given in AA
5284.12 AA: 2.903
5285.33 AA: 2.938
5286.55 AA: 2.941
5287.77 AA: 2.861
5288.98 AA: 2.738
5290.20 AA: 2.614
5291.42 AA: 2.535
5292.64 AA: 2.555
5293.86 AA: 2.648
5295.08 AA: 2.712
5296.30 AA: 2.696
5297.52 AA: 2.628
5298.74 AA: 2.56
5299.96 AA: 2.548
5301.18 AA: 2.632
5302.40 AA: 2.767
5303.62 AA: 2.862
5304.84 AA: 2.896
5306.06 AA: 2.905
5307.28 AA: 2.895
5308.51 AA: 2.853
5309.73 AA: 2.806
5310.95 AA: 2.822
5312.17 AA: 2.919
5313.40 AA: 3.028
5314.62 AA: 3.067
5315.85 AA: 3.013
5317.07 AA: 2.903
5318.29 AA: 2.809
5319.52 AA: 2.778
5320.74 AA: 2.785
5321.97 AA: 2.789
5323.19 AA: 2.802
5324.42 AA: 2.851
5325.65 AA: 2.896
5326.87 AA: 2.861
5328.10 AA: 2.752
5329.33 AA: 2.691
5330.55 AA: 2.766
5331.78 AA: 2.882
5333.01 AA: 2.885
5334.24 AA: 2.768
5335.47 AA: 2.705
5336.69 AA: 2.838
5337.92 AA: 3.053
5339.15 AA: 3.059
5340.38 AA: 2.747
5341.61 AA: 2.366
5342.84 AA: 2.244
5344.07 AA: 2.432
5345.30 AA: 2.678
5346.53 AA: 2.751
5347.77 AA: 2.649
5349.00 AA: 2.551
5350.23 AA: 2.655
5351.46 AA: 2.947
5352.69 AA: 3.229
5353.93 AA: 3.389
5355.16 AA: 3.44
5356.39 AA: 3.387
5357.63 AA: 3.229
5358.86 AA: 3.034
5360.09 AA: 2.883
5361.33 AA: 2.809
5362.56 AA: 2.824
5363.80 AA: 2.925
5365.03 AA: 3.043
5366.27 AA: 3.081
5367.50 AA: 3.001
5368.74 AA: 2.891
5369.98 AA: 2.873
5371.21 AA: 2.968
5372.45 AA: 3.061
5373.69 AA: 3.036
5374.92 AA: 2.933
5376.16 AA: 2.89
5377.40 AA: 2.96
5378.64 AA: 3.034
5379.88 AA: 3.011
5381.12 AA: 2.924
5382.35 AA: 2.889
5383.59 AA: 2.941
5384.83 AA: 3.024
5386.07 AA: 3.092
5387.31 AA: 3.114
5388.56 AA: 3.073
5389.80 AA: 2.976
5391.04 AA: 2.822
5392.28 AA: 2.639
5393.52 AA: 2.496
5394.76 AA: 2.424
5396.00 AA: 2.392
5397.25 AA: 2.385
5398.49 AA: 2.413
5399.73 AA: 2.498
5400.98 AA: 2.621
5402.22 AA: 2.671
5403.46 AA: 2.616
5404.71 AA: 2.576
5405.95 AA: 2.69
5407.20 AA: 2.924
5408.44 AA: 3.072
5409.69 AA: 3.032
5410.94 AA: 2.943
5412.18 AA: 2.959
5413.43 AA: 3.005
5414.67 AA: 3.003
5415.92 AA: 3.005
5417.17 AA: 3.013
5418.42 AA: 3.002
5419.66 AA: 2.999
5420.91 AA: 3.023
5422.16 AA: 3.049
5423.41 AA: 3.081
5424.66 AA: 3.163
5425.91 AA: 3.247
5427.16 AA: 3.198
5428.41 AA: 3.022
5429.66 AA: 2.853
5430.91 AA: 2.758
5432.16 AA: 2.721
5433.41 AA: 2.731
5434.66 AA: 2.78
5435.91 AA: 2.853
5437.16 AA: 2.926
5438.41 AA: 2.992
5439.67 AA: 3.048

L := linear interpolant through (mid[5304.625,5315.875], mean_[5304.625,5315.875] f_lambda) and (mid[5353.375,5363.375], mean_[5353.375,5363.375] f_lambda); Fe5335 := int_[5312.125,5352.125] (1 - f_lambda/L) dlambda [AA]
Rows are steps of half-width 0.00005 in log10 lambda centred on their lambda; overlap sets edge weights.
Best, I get 2.95 AA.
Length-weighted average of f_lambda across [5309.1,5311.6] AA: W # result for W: 2.83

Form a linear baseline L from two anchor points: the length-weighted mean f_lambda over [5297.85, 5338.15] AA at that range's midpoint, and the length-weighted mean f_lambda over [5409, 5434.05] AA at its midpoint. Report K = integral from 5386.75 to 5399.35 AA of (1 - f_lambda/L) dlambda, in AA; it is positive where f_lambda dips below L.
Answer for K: 1.2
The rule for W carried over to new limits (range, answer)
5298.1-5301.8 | 2.58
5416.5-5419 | 3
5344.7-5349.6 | 2.65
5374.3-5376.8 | 2.92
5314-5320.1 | 2.92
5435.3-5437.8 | 2.89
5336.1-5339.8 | 2.98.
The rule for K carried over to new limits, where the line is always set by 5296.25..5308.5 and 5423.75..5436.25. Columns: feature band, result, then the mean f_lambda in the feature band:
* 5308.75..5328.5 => -0.7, 2.87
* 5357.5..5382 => -1.0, 2.97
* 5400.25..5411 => 0.4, 2.78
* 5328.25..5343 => 0.2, 2.77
